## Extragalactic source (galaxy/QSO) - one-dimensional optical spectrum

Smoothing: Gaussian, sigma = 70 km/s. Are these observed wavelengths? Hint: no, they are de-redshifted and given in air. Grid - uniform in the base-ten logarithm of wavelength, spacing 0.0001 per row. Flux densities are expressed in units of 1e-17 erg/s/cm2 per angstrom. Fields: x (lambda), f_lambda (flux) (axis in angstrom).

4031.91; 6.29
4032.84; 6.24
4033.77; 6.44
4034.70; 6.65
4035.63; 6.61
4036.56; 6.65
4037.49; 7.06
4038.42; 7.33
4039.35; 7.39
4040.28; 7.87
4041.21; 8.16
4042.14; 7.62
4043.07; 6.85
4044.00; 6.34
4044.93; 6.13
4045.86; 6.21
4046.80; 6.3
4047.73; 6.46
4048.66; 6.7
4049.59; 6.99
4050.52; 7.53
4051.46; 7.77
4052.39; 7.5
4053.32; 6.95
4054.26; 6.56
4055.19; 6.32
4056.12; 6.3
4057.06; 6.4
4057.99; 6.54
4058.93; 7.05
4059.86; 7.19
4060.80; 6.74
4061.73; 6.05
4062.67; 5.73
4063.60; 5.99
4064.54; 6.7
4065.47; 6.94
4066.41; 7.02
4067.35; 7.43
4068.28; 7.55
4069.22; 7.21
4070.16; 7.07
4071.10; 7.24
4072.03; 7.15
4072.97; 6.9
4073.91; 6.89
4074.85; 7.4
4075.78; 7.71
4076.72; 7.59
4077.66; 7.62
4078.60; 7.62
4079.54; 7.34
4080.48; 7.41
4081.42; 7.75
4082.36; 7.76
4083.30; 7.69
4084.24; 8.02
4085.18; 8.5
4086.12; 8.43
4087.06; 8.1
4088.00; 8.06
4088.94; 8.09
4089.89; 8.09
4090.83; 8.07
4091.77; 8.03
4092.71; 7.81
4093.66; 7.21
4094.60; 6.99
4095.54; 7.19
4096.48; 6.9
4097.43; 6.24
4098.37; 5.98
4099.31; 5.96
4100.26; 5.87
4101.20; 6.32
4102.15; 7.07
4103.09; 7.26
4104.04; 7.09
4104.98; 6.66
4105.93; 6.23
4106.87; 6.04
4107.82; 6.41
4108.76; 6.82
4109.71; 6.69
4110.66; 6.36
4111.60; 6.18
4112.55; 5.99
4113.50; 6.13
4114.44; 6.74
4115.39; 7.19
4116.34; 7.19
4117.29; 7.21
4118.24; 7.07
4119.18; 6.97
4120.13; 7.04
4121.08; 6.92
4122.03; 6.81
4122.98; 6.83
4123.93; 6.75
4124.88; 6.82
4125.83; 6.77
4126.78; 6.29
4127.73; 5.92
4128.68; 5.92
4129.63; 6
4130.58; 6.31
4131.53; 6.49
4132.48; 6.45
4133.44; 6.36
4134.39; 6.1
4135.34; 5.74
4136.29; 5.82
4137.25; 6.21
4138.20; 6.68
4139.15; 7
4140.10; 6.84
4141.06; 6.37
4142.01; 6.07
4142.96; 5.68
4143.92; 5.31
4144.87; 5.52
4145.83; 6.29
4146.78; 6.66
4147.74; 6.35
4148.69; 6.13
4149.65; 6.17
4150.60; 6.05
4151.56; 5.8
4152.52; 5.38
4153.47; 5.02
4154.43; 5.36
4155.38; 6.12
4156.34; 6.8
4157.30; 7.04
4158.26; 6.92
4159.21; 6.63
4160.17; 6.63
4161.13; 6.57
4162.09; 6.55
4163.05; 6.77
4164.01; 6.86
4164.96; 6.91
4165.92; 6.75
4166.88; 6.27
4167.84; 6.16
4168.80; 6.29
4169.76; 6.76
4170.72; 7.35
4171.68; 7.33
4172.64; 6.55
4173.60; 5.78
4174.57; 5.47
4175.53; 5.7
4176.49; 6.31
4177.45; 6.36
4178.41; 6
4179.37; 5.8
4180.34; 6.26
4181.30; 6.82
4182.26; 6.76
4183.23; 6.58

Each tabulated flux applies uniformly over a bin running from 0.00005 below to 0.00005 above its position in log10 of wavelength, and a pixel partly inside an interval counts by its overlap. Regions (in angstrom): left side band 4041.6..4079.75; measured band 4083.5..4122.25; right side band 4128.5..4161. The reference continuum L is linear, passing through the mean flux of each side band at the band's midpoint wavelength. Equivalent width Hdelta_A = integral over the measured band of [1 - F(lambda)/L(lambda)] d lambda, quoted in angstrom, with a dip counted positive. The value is -2.8 angstrom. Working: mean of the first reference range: 6.92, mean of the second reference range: 6.19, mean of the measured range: 7.03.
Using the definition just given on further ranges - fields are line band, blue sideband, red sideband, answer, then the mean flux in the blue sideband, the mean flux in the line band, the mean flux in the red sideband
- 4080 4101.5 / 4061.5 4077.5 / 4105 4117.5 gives -2.1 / 7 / 7.42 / 6.54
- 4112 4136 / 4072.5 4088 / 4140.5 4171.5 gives 1.2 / 7.68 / 6.55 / 6.31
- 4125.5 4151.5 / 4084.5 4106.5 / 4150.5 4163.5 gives 1.4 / 7.23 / 6.19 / 6.26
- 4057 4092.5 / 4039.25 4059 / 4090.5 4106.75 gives -2.5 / 6.89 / 7.36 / 6.85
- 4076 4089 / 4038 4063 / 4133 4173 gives -2.2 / 6.86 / 7.85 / 6.34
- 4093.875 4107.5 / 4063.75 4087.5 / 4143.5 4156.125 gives 0.7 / 7.46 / 6.57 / 5.88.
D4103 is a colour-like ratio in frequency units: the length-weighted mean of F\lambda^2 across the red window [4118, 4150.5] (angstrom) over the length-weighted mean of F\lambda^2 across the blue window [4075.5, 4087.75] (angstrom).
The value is 0.84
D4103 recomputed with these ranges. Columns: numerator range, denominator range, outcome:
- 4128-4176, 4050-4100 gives 0.91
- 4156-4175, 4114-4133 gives 1.01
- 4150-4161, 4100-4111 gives 0.96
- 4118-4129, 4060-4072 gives 1.01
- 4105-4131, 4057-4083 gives 0.95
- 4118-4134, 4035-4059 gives 0.99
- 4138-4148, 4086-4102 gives 0.88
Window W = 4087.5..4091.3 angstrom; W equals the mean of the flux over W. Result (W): 8.07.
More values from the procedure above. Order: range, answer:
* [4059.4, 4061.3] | 6.95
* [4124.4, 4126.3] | 6.79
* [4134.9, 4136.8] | 5.77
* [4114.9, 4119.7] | 7.12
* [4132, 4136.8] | 6.08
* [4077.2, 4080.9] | 7.49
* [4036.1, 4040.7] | 7.25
